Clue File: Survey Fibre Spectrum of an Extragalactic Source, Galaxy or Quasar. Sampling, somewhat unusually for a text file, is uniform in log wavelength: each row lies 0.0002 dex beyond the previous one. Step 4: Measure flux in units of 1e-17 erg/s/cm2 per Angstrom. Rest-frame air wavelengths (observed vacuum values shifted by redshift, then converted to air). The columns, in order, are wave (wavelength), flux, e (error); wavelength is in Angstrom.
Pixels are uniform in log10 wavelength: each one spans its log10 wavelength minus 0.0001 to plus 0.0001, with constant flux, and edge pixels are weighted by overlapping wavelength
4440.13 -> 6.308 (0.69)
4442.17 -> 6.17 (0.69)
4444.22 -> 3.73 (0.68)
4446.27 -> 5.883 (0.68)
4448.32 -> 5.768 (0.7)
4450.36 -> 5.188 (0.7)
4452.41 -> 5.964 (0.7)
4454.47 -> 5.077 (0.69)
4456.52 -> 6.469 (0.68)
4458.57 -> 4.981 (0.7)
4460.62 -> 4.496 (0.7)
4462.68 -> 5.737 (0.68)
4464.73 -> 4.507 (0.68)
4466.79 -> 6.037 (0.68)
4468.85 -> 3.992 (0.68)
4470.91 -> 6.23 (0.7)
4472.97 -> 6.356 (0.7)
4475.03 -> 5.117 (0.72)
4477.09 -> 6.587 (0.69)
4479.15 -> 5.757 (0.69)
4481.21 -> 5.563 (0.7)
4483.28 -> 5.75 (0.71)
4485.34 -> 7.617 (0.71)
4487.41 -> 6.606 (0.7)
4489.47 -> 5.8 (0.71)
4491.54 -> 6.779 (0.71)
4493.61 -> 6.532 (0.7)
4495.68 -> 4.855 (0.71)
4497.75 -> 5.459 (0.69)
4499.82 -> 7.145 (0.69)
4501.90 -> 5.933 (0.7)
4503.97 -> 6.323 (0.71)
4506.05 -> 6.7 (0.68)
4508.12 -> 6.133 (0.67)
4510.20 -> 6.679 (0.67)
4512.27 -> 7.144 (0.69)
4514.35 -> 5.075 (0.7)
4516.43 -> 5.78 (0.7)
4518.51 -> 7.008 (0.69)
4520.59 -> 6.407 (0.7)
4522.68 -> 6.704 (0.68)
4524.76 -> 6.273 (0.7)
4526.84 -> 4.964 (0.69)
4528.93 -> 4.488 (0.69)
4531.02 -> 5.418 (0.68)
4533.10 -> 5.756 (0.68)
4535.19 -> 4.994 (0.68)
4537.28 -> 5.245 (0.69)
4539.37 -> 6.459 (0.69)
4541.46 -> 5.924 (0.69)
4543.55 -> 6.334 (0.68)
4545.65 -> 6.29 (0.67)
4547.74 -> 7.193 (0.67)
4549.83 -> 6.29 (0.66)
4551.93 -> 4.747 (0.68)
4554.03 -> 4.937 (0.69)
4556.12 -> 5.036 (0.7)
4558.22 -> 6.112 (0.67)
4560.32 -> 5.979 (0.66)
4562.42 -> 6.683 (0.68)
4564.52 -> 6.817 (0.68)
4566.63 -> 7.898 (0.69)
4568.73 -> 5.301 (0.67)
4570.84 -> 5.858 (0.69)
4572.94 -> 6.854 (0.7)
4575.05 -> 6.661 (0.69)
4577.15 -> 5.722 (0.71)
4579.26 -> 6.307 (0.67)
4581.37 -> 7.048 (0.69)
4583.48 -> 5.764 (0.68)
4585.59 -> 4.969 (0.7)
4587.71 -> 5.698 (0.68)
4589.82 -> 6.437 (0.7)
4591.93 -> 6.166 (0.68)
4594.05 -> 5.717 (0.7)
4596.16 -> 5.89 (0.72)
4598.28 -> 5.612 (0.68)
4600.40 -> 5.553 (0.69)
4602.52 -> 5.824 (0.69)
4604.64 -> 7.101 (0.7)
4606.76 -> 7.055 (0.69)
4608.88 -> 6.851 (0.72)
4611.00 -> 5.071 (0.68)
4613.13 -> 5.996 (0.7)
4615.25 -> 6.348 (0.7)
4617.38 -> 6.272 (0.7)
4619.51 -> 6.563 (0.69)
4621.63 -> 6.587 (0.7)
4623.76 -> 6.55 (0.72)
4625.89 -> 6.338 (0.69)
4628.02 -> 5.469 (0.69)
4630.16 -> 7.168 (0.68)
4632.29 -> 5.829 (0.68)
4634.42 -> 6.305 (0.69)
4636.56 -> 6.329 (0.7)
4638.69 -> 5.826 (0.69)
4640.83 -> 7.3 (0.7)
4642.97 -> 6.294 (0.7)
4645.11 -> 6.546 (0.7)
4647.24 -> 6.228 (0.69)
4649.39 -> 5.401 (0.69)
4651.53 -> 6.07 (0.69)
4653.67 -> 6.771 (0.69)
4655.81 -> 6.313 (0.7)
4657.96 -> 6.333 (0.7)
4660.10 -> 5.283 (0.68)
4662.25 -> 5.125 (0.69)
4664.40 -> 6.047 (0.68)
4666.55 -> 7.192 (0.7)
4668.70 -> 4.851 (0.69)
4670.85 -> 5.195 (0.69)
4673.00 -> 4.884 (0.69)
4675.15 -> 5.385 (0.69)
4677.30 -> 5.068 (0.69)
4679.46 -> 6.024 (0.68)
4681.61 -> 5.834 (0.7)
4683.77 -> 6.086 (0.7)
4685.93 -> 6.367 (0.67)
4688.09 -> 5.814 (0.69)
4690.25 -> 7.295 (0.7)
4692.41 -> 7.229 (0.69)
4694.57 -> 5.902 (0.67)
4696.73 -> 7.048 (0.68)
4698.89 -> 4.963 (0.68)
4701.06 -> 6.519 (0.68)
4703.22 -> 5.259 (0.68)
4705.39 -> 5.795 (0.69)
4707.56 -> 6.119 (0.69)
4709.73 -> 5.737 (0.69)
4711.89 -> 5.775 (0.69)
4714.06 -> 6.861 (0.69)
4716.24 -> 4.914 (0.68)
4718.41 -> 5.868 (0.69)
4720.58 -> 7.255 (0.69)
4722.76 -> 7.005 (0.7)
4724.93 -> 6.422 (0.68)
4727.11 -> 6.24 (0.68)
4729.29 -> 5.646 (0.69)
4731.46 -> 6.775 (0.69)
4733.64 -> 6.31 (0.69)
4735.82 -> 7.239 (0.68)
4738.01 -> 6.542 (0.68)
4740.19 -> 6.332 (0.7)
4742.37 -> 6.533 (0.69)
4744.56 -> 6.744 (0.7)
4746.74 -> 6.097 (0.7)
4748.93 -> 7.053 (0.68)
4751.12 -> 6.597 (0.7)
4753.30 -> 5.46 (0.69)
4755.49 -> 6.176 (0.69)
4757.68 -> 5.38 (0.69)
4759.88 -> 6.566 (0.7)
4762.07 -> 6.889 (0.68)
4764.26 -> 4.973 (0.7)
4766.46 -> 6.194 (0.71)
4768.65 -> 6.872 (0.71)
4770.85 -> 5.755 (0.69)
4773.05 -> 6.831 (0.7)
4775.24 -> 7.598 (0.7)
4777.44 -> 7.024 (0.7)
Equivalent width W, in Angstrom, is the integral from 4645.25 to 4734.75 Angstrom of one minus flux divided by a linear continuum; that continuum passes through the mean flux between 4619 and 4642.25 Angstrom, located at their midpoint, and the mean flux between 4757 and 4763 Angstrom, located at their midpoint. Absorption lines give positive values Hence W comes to 4.5 Angstrom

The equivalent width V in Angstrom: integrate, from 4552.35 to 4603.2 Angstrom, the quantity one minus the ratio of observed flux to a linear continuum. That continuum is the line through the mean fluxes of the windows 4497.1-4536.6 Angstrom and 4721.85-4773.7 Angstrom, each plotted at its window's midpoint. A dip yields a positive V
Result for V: 0.7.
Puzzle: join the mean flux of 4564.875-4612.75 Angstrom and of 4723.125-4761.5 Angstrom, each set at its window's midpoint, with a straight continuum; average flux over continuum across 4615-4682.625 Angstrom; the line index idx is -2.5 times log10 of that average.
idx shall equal 0.03 mag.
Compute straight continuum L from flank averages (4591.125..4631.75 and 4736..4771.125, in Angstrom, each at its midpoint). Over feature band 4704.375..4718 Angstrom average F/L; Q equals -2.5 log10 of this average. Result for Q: 0.07 mag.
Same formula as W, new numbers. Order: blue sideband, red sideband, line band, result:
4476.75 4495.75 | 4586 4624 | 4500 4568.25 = 1.58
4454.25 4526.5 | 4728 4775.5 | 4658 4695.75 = 2.33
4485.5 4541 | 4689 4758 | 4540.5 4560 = 0.69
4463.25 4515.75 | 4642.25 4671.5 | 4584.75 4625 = -0.88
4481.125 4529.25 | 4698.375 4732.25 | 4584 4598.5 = 0.83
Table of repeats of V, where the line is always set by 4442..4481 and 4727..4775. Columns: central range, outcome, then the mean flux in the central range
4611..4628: -0.8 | 6.24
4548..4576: -1.7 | 6.12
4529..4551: -0.8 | 5.92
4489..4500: -0.9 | 6.03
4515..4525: -1.3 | 6.39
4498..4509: -1.6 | 6.38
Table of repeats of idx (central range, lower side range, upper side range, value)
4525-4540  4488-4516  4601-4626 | 0.167 mag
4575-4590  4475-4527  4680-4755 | 0.041 mag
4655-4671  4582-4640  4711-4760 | 0.073 mag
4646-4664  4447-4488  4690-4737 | 0.031 mag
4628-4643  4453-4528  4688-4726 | -0.041 mag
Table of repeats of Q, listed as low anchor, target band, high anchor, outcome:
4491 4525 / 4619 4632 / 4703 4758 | -0.02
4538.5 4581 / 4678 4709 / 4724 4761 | 0.03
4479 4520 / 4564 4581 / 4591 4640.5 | -0.04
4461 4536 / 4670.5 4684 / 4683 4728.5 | 0.13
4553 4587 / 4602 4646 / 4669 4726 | -0.05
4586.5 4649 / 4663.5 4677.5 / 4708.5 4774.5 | 0.13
